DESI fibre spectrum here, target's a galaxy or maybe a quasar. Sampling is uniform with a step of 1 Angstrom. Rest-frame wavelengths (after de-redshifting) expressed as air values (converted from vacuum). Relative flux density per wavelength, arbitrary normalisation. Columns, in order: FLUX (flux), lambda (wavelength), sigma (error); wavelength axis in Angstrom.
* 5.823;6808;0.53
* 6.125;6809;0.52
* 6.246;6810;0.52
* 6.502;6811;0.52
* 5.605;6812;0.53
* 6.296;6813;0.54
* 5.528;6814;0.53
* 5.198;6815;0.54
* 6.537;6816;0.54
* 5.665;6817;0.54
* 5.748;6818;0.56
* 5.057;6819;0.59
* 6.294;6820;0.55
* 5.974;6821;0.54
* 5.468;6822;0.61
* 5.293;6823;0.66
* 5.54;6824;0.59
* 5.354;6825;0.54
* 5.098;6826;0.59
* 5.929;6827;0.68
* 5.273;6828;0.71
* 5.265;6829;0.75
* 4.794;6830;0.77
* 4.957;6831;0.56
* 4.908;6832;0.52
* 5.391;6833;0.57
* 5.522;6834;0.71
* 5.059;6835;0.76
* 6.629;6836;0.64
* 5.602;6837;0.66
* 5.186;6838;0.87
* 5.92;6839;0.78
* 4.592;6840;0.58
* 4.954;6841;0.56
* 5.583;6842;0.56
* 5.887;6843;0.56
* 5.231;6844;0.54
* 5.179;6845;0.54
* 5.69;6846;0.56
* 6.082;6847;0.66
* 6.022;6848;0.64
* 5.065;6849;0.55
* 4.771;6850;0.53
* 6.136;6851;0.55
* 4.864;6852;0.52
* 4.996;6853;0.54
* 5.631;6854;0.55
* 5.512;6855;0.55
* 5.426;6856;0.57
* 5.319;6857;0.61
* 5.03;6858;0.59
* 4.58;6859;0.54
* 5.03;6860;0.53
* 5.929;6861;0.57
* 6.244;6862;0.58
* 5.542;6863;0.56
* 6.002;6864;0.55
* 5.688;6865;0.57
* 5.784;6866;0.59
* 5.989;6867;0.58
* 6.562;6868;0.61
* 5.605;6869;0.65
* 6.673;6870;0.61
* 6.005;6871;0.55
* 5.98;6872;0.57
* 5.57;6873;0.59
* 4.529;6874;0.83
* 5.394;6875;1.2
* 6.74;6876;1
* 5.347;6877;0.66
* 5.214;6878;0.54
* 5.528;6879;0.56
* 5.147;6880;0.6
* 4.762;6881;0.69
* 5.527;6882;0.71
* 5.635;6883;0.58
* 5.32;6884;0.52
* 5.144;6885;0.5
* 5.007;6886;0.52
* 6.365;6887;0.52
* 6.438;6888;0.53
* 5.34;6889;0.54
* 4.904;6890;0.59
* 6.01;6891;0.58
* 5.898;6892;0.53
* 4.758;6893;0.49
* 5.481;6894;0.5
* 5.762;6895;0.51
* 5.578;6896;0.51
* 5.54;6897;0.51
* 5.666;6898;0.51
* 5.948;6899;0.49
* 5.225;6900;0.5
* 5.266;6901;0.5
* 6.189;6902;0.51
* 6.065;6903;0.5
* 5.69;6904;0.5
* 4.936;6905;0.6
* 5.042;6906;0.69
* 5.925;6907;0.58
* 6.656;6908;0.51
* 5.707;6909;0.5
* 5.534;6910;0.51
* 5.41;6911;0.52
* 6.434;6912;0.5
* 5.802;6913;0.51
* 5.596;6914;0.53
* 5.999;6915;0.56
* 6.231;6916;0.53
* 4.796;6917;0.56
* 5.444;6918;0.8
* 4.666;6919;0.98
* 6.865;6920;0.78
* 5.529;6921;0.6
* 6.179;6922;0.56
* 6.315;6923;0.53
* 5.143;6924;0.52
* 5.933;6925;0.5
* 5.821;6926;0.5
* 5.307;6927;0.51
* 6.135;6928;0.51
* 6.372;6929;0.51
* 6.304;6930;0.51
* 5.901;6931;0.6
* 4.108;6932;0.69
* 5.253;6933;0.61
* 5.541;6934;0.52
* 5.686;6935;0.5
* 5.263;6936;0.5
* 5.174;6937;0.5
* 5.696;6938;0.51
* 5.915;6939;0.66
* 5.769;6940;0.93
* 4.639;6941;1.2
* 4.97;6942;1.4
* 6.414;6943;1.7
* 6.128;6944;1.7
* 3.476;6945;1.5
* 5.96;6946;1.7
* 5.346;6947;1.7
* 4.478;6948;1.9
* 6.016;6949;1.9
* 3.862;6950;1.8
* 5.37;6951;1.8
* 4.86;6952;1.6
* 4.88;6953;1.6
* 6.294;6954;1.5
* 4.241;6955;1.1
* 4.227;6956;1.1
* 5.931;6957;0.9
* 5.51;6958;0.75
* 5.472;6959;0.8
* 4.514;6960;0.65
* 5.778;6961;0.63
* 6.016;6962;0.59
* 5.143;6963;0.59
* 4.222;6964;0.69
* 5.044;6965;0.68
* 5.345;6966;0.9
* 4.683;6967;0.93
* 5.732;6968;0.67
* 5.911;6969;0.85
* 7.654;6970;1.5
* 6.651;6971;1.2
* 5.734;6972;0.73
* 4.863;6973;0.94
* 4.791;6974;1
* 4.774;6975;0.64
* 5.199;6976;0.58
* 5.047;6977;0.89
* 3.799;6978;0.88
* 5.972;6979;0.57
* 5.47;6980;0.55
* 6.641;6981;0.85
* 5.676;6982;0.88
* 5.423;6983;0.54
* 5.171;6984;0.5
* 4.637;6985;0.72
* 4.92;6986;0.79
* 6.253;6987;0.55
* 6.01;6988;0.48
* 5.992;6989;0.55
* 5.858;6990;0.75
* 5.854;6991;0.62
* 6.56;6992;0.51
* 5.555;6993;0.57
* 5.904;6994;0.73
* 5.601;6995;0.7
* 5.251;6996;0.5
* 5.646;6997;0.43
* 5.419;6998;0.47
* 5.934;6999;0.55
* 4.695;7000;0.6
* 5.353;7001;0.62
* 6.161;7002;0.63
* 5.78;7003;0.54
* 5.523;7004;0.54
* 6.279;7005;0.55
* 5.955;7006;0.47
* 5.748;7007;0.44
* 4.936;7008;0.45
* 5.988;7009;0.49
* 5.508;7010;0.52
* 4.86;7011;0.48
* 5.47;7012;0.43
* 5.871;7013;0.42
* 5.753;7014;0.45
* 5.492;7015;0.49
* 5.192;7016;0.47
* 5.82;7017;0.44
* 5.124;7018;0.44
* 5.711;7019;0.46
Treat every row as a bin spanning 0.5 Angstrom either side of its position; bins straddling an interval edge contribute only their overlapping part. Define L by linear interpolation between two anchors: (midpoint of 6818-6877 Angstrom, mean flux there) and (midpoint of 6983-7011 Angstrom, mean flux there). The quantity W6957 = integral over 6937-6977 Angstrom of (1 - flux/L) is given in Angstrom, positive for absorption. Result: 2.0 Angstrom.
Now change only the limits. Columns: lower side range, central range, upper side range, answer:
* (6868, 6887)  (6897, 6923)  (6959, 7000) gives -0.8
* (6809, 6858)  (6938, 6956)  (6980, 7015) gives 1.3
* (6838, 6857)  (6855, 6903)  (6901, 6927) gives -0.2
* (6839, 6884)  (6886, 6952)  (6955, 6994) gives -1.0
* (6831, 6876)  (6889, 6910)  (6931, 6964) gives -0.8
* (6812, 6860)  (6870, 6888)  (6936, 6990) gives -0.4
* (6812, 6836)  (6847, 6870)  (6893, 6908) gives -0.1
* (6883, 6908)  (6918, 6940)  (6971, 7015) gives -0.4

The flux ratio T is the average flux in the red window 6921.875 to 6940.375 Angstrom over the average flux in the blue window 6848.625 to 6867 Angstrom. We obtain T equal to 1.04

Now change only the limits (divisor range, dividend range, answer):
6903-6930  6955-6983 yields 0.93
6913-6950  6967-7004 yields 1.01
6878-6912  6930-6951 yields 0.95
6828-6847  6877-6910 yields 1.03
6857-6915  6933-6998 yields 0.96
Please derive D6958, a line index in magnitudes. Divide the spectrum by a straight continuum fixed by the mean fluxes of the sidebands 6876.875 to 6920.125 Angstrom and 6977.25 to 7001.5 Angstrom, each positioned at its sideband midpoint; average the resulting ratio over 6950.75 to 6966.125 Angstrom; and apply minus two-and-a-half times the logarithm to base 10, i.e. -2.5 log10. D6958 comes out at 0.080 mag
